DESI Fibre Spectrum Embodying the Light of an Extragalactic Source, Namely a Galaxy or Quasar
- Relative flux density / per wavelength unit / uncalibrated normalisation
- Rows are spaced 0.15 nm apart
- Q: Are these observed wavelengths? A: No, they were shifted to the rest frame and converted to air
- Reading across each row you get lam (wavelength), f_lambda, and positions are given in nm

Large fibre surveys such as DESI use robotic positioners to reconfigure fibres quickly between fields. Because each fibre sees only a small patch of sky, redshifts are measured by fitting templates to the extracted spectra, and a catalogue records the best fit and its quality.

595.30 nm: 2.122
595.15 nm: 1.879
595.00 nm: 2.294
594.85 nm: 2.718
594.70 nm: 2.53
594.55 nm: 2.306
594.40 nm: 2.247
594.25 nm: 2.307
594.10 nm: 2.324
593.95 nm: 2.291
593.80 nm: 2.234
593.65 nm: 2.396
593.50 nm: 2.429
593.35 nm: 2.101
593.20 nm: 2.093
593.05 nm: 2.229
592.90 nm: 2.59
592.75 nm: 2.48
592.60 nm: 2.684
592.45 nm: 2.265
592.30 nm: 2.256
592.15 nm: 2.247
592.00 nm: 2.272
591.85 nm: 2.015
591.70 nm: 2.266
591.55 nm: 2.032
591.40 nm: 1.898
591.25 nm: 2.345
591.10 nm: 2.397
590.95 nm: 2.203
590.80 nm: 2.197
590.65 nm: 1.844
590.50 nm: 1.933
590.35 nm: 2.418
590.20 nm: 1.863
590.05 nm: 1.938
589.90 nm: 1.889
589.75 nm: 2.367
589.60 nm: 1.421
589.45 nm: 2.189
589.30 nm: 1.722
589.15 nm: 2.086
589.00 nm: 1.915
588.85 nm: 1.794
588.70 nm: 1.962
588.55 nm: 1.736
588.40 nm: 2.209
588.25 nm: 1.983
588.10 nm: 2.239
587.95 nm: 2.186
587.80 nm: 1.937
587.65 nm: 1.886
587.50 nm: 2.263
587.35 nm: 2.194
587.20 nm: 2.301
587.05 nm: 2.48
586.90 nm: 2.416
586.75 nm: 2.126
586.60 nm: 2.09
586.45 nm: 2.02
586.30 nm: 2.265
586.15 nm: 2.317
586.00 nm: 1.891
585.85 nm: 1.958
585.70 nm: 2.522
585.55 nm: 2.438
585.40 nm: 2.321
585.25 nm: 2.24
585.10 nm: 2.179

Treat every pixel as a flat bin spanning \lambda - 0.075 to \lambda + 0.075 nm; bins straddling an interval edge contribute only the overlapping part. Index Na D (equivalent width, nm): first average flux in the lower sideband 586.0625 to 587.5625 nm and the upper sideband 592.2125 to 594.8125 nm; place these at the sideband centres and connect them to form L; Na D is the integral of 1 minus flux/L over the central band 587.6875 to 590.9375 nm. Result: 0.41 nm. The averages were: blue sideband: 2.24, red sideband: 2.34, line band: 1.99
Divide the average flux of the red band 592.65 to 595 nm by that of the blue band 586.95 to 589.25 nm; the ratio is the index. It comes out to 1.13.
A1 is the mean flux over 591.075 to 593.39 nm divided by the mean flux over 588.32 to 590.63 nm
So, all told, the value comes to 1.15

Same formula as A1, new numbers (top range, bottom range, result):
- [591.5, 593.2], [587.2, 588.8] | 1.11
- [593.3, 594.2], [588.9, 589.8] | 1.19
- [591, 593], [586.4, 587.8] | 1.05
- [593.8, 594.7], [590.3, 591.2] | 1.07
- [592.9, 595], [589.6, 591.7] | 1.12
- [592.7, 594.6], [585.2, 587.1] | 1.03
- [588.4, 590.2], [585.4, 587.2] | 0.86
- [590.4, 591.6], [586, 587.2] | 0.95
